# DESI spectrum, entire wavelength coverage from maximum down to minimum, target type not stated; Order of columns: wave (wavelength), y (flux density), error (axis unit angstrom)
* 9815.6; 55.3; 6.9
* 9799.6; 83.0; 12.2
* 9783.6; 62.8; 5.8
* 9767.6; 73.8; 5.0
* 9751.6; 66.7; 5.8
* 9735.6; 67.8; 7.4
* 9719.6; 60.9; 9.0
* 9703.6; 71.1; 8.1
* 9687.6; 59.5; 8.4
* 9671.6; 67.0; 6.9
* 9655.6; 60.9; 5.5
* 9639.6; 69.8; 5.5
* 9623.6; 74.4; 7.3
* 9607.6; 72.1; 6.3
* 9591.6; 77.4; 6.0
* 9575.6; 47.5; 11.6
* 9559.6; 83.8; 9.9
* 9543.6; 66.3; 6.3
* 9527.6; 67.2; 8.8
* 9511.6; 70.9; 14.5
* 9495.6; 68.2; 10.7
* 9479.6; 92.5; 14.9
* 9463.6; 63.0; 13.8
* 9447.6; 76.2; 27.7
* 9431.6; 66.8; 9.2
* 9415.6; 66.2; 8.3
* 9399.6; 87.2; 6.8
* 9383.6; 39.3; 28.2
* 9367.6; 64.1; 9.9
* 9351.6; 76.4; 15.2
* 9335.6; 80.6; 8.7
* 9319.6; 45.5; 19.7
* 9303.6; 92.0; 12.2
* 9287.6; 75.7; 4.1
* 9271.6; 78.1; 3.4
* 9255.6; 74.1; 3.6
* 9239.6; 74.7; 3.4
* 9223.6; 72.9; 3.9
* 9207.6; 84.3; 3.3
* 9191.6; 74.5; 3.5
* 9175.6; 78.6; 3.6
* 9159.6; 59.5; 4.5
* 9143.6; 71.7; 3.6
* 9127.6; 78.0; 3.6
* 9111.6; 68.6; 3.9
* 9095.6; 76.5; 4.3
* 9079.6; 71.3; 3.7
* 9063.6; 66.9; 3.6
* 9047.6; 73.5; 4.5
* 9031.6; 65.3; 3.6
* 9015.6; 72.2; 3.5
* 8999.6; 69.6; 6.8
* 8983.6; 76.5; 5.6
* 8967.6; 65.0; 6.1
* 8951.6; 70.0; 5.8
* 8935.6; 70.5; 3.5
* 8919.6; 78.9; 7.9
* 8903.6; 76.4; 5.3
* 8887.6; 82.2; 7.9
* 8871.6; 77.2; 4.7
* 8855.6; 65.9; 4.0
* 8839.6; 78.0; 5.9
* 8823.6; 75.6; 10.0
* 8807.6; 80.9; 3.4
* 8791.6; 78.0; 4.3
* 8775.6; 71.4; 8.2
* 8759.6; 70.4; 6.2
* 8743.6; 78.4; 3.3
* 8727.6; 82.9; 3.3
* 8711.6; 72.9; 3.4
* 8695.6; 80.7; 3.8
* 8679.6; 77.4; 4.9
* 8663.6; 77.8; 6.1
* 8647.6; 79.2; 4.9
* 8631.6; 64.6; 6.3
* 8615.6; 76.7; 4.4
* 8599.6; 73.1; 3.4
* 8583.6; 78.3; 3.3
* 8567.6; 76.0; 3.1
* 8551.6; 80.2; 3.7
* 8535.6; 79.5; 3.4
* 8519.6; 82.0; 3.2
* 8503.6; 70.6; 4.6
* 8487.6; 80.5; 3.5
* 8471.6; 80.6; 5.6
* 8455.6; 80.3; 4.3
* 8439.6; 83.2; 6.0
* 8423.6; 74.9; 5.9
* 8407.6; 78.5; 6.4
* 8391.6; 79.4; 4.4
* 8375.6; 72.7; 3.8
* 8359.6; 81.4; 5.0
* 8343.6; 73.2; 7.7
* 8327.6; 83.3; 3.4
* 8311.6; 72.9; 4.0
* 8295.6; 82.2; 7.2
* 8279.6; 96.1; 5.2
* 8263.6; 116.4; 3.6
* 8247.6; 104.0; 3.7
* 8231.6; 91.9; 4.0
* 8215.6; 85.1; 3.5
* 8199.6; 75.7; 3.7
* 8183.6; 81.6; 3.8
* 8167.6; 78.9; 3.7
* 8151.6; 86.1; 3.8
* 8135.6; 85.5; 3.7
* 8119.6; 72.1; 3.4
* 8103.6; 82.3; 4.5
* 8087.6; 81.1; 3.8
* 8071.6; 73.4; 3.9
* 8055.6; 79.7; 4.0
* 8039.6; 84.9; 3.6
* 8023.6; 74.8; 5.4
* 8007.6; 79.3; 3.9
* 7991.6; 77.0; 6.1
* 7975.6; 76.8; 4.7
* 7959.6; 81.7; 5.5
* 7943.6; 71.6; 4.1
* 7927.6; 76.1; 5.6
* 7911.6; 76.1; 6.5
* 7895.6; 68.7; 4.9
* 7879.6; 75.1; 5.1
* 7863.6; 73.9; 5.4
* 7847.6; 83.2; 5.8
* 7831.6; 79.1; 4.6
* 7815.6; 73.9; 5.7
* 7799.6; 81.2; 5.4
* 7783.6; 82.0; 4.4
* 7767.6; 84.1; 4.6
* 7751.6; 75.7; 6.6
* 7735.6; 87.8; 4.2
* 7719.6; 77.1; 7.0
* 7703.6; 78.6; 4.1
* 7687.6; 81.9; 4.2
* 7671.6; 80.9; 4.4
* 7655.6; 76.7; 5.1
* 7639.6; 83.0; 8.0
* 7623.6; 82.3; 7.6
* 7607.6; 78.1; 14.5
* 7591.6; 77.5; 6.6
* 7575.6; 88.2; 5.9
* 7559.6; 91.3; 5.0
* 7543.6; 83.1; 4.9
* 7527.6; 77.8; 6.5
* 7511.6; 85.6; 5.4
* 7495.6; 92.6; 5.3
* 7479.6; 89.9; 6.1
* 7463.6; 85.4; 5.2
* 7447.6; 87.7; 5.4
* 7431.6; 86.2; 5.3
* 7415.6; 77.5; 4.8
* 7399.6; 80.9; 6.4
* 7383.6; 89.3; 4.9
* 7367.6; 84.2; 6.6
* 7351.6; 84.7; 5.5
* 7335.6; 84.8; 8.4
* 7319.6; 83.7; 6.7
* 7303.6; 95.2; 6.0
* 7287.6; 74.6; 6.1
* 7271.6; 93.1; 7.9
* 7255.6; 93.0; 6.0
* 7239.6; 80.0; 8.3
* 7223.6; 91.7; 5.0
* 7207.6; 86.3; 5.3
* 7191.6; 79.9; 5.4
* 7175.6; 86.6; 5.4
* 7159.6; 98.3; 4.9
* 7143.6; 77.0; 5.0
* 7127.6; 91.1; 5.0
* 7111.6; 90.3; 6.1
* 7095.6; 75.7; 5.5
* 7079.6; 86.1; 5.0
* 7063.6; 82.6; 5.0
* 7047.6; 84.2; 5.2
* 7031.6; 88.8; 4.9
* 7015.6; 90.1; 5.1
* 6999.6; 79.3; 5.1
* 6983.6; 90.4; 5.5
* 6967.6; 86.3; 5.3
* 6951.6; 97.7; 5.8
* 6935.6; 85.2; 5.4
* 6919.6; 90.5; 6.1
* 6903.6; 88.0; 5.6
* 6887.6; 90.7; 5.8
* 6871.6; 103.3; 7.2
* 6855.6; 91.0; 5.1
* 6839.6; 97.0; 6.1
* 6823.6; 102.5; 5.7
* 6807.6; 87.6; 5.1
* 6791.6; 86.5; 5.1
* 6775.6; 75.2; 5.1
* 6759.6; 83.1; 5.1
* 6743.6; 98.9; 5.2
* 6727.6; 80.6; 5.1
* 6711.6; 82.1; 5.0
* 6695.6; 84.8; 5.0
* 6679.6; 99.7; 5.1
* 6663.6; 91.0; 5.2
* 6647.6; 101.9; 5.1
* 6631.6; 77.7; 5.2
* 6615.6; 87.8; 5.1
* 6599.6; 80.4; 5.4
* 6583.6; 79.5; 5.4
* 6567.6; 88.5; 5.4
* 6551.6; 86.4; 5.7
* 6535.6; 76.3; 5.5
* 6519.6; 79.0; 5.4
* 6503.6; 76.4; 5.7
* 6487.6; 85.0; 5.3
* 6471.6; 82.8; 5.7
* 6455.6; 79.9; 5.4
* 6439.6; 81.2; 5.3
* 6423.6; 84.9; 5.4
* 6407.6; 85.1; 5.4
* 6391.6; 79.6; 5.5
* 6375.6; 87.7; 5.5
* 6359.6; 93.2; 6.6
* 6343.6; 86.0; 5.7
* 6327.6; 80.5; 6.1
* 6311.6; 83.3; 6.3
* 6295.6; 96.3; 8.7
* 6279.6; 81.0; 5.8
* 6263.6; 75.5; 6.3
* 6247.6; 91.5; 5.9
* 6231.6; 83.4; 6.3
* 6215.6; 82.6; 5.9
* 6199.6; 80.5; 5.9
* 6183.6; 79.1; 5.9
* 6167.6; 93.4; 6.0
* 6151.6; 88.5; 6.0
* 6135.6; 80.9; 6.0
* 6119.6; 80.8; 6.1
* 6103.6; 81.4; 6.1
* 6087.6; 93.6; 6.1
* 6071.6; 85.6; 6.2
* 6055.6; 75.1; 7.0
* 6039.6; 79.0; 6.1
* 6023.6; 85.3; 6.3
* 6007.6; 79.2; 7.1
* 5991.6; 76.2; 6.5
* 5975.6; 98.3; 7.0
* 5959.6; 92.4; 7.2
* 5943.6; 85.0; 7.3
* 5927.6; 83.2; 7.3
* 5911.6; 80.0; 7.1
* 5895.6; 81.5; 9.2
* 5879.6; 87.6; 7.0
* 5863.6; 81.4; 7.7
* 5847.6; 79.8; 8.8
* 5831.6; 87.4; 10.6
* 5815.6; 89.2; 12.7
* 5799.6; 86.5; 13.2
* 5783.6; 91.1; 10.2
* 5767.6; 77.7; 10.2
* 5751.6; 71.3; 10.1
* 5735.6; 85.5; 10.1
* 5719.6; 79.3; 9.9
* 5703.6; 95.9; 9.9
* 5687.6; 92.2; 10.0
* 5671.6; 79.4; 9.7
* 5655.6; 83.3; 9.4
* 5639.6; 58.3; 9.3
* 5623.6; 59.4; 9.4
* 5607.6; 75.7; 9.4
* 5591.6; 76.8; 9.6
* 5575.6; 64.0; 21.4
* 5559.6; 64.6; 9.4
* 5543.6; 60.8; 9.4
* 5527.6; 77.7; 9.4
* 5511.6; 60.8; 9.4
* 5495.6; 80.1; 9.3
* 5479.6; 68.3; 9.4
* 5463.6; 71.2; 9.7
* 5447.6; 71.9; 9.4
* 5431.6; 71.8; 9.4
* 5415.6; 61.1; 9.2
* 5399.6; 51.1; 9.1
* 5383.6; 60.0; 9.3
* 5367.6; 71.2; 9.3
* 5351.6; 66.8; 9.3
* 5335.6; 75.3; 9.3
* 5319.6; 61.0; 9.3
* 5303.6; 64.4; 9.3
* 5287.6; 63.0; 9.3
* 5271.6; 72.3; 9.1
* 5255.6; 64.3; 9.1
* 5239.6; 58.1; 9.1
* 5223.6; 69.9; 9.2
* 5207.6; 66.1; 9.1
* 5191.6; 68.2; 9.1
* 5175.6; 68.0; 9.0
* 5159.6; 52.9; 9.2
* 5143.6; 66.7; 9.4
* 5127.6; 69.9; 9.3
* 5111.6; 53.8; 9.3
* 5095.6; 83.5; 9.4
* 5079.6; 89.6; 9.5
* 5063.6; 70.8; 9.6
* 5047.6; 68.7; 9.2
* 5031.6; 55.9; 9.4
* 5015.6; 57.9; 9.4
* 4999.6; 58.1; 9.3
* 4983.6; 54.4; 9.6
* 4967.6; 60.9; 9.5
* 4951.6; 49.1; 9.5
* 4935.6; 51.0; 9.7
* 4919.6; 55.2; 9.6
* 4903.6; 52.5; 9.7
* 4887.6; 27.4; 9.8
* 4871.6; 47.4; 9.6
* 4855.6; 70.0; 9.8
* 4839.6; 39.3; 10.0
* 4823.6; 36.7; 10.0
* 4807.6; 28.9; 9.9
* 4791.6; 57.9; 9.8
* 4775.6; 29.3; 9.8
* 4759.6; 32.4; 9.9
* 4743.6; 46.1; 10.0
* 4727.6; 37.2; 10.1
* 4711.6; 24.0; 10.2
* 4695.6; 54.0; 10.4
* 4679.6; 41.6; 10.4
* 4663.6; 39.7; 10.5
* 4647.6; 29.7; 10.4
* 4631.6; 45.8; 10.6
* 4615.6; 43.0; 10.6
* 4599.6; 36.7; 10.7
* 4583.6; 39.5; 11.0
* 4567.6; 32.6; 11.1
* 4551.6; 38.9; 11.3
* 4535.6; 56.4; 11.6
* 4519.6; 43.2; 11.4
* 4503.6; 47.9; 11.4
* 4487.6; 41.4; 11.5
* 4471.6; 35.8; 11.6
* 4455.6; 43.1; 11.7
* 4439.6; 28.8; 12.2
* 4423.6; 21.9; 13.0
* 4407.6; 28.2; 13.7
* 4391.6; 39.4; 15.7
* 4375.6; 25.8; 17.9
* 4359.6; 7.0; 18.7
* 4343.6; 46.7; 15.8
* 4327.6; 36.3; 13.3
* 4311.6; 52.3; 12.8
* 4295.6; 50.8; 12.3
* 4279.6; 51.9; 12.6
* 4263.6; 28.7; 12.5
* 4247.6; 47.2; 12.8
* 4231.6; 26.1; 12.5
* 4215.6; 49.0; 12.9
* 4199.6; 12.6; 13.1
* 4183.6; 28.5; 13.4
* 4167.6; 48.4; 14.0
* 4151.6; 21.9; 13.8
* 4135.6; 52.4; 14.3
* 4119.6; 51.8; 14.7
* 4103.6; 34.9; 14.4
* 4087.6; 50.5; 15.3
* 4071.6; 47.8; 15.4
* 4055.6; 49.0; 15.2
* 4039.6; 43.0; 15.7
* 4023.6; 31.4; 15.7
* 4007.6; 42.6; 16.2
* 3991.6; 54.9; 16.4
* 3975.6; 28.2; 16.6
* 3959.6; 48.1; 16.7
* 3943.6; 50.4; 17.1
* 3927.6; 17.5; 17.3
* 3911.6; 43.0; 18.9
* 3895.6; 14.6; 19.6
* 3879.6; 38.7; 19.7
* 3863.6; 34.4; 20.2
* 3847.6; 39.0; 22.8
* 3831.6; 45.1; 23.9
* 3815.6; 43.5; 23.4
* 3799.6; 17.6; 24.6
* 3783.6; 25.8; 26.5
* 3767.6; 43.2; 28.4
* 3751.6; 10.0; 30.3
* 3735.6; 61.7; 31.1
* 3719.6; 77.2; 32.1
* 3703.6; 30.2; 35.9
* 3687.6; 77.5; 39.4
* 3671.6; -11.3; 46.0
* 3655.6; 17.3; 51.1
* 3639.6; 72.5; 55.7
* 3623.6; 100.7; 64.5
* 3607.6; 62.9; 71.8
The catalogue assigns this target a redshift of 0.258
